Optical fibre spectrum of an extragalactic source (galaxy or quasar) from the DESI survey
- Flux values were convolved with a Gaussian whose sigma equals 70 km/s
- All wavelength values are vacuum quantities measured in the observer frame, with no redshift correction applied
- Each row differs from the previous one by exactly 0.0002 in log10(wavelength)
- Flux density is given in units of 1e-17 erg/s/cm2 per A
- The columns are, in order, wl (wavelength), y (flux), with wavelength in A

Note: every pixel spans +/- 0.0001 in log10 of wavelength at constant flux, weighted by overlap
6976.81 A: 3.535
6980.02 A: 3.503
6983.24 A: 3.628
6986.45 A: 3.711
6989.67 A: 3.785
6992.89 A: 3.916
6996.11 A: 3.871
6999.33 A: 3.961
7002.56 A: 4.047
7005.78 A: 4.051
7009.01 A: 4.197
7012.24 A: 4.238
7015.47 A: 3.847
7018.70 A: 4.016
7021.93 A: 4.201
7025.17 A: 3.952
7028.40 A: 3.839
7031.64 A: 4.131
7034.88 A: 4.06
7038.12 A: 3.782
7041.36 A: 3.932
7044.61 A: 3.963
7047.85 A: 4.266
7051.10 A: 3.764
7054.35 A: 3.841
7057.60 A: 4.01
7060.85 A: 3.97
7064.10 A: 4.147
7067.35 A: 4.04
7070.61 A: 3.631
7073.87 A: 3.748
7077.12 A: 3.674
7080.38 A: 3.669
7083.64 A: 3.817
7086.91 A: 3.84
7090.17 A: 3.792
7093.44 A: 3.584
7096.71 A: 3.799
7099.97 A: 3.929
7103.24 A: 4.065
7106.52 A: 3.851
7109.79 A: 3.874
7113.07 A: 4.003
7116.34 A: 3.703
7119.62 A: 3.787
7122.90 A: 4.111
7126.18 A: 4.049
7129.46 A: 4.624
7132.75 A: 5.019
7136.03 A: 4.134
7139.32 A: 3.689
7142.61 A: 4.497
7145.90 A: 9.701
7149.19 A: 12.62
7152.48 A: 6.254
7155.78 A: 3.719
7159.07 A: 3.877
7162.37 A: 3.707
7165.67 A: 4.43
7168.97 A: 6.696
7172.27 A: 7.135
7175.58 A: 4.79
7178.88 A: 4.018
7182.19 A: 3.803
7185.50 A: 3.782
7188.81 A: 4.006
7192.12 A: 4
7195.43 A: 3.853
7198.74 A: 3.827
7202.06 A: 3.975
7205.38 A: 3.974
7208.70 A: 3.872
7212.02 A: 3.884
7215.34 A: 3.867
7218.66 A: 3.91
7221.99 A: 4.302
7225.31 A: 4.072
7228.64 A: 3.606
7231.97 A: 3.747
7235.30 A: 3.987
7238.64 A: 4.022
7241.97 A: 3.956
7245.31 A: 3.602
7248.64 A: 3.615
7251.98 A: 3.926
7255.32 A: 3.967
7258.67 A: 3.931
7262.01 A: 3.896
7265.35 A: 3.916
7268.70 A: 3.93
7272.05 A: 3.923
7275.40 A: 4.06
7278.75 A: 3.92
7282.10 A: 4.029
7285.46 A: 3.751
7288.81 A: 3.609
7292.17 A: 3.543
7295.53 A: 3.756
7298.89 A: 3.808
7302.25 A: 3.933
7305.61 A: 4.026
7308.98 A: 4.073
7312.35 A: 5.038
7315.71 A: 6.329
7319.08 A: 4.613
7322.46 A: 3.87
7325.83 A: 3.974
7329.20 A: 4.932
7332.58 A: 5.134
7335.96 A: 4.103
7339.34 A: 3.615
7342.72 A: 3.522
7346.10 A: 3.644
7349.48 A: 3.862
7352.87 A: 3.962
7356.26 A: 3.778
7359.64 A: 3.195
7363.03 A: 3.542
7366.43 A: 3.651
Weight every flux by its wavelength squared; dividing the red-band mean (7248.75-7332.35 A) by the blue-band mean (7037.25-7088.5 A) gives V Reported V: 1.13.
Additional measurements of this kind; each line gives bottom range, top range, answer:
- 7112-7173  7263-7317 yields 0.81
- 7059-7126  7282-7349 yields 1.15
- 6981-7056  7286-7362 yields 1.13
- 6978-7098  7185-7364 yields 1.09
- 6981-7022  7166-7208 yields 1.19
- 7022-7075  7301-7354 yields 1.17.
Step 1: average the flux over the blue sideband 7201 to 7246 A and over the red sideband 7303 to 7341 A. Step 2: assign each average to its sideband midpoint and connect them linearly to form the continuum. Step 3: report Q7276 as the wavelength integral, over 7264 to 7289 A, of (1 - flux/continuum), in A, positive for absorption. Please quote 1.9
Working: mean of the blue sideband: 3.92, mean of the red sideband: 4.5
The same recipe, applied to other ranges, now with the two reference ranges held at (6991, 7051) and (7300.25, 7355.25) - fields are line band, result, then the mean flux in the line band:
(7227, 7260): 2.9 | 3.83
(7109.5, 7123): 0.7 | 3.87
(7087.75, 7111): 1.3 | 3.84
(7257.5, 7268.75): 0.8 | 3.92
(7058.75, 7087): 1.5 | 3.84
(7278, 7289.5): 1.1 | 3.84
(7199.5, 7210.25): 0.6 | 3.93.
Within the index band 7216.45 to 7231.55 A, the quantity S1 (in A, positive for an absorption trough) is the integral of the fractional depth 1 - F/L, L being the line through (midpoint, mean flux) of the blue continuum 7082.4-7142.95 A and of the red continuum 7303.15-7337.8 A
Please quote 1.3 A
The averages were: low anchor 4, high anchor 4.59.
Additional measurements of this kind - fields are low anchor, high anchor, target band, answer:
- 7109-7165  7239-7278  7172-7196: 1.6 A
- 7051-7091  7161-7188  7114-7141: 1.4 A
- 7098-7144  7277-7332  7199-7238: 2.2 A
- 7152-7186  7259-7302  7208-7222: 1.4 A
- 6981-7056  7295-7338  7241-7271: 3.3 A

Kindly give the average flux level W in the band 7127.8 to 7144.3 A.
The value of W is 4.41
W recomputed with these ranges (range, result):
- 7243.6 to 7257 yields 3.78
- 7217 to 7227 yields 4.09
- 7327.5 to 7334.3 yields 5.02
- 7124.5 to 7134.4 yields 4.56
